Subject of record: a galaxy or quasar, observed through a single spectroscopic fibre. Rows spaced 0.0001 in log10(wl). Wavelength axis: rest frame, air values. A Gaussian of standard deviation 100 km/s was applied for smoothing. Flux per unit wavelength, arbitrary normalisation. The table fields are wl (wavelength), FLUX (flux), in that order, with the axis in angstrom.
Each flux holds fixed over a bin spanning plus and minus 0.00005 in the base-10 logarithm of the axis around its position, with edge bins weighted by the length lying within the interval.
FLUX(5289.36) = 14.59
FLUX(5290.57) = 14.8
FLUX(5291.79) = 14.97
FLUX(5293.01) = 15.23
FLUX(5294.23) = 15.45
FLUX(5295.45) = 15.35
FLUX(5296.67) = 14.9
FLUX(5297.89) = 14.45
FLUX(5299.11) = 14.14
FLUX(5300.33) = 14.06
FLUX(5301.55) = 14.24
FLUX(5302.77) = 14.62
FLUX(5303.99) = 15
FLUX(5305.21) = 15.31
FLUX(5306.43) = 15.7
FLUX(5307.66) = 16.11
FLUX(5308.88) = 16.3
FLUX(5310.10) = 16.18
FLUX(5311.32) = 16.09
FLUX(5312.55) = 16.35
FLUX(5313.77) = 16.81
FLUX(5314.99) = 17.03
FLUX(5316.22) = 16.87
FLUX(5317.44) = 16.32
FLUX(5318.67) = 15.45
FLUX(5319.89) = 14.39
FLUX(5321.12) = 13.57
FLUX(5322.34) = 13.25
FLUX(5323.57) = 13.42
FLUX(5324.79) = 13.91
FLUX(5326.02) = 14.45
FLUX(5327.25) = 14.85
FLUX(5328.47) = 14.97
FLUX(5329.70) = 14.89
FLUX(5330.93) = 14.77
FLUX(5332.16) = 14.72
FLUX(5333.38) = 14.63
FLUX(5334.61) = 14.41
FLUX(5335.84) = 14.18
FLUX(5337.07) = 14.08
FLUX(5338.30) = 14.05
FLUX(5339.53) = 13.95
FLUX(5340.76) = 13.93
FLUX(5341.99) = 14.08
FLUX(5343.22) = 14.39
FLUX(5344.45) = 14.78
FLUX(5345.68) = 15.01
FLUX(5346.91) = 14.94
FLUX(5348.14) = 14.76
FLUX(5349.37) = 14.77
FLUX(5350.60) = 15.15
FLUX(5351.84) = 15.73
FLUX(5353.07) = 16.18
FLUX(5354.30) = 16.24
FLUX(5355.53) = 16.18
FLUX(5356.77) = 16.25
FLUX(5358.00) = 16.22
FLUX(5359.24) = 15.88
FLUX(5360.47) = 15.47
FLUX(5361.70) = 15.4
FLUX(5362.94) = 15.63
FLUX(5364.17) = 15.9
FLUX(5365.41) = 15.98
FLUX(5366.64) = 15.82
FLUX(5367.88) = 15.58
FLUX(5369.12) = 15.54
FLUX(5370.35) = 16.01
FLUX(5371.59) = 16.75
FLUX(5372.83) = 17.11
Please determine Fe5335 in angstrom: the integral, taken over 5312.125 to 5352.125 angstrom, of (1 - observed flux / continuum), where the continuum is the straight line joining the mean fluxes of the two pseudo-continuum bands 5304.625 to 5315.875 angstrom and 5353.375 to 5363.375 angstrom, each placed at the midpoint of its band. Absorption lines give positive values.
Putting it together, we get 3.2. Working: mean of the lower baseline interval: 16.2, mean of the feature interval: 14.8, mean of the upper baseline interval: 15.9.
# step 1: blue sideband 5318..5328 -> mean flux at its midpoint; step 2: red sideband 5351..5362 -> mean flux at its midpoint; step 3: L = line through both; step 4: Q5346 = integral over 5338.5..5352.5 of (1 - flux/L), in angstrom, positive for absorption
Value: 0.64 angstrom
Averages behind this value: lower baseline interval 14.2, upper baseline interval 15.9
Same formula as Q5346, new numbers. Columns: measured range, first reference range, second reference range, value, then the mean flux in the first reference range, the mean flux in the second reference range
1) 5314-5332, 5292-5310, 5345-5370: 0.5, 15.1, 15.6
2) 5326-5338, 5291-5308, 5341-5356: 0.4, 14.9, 15.2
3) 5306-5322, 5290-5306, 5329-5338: -1.3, 14.8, 14.5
